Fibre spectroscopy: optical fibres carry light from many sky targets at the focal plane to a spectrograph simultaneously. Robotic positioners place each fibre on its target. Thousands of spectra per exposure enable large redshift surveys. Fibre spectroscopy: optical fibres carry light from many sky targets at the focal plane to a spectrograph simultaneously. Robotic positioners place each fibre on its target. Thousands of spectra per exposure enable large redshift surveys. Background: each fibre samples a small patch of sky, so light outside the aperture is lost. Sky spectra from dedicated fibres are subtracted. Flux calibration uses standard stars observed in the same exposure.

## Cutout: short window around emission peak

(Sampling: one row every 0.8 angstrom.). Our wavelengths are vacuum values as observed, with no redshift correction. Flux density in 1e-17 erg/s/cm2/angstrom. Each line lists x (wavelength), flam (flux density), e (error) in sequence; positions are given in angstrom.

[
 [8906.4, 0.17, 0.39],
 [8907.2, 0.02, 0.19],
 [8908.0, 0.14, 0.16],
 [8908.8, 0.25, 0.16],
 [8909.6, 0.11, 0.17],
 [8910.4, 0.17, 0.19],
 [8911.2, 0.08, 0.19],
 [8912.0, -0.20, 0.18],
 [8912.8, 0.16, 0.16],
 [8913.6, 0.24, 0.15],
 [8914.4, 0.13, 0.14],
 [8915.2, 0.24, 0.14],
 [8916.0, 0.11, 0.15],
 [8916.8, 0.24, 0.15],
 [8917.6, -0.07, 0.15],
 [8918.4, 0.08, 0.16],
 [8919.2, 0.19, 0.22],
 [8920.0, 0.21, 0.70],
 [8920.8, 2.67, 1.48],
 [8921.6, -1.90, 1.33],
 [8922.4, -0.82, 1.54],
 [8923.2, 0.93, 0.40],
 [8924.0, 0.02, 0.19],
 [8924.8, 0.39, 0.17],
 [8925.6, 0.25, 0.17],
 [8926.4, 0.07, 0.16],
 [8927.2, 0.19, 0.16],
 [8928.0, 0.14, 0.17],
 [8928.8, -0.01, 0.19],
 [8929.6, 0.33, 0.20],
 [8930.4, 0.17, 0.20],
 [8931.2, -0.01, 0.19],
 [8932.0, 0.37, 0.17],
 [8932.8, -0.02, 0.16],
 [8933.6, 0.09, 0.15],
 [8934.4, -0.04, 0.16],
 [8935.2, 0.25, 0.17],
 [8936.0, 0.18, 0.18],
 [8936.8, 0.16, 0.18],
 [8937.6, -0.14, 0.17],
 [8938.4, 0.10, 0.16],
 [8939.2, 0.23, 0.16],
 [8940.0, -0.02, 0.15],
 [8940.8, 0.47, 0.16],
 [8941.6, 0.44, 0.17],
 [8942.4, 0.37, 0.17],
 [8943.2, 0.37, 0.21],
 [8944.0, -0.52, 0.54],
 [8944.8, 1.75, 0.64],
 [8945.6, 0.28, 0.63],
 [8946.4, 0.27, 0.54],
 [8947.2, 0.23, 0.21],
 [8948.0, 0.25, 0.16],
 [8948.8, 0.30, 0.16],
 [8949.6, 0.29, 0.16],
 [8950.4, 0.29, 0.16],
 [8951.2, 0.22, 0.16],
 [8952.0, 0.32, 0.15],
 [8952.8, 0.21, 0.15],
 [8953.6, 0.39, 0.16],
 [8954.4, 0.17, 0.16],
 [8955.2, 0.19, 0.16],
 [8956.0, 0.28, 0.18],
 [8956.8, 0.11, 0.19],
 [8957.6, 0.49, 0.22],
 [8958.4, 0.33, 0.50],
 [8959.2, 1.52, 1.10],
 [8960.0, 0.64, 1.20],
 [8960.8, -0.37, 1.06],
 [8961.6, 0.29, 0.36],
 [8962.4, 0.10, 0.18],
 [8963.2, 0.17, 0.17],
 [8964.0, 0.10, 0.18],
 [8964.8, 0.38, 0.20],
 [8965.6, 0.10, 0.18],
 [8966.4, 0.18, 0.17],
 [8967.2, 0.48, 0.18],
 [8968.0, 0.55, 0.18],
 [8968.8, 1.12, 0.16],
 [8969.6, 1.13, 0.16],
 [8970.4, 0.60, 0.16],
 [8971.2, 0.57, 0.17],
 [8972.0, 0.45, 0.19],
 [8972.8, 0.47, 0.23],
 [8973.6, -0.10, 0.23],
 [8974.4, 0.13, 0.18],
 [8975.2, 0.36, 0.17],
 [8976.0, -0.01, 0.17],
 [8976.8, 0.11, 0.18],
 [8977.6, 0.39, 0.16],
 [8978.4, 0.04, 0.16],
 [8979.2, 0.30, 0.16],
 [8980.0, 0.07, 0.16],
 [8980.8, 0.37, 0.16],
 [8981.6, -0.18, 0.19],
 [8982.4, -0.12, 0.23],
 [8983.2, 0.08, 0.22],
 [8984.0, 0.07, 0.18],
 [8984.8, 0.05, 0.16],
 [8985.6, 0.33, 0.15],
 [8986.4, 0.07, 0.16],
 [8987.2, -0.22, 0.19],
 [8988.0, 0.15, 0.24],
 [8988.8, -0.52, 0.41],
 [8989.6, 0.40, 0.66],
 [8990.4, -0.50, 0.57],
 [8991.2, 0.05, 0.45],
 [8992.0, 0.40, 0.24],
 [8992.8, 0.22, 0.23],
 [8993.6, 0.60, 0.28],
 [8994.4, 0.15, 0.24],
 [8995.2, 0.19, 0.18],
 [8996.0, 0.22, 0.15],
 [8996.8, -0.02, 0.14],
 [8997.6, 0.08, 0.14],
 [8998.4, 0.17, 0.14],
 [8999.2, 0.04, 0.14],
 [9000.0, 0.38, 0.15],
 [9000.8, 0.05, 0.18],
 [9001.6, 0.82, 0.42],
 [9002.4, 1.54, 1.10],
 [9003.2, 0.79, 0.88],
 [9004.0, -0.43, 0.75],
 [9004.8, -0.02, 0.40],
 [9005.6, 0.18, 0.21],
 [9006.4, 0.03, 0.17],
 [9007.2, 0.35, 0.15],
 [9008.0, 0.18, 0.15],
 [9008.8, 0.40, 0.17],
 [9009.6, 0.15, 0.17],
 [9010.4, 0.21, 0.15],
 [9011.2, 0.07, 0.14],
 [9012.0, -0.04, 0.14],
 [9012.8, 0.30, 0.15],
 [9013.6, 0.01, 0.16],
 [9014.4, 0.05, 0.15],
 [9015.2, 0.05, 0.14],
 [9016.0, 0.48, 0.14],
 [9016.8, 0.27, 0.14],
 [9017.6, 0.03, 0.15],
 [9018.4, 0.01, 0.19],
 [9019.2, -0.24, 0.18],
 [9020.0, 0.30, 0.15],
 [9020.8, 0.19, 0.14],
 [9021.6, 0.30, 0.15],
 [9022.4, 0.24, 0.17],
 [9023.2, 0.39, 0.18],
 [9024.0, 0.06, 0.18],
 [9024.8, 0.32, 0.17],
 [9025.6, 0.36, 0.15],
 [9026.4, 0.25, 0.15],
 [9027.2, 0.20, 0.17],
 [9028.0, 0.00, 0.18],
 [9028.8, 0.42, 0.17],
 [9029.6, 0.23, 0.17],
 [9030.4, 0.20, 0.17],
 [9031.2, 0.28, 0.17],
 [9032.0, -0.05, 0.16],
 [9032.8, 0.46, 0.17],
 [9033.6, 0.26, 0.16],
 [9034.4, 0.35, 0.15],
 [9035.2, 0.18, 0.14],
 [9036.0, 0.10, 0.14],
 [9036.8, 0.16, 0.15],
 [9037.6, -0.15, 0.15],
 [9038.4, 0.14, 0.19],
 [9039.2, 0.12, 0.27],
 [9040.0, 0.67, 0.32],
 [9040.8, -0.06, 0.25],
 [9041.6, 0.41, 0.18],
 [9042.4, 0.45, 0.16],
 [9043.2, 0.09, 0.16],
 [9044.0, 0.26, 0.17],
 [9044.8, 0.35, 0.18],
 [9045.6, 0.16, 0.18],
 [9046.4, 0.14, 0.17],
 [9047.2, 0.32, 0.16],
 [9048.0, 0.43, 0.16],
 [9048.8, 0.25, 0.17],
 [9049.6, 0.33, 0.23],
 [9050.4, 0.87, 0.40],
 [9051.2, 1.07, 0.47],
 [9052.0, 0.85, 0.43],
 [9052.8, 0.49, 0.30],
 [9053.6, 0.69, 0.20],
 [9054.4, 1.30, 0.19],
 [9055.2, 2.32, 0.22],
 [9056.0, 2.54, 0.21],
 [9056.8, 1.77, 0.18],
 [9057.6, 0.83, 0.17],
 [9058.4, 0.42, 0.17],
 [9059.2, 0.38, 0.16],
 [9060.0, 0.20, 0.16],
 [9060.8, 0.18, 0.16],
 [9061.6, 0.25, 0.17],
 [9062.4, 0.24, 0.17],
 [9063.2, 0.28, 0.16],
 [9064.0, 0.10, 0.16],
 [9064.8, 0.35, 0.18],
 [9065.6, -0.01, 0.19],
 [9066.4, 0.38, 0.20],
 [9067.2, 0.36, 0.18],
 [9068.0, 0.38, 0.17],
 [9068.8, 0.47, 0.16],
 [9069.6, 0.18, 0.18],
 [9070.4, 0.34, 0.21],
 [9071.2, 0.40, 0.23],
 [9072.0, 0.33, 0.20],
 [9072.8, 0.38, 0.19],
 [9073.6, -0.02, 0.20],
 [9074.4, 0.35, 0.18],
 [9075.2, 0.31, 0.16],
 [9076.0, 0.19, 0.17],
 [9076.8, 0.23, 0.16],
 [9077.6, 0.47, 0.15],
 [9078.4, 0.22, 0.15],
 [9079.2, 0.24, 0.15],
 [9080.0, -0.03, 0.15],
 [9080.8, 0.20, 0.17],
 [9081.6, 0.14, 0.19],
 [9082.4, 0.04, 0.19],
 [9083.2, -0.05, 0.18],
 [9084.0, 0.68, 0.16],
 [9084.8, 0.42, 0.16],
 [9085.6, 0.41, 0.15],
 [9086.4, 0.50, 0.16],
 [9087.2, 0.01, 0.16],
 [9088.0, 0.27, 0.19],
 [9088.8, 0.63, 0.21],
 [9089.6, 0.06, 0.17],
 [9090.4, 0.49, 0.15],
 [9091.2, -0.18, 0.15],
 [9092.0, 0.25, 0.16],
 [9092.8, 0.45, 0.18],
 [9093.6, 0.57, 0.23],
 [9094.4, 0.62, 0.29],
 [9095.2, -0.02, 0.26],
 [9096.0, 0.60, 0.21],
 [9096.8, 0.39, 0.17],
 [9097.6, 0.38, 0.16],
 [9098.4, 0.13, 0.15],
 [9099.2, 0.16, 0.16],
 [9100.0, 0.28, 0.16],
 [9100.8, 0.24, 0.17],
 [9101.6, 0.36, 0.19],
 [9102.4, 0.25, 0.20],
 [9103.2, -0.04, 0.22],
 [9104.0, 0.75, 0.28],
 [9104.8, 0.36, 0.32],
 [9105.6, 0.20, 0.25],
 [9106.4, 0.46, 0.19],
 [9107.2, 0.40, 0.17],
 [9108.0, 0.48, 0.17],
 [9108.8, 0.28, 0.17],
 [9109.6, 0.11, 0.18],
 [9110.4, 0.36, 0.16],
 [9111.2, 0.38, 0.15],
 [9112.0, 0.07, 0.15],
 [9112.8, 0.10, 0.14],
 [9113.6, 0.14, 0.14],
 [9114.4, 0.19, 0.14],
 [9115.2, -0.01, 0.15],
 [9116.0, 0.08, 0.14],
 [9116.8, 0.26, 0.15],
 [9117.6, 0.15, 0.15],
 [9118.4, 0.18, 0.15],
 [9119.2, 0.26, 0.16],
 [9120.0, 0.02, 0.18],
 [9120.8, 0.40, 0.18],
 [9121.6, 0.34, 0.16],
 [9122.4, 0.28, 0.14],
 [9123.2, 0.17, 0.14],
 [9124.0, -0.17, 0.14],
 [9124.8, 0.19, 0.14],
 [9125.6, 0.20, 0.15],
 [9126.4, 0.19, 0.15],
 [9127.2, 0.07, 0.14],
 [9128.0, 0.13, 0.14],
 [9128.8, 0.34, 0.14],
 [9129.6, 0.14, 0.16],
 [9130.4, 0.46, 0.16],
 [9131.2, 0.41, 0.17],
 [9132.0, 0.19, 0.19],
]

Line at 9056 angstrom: [O III]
